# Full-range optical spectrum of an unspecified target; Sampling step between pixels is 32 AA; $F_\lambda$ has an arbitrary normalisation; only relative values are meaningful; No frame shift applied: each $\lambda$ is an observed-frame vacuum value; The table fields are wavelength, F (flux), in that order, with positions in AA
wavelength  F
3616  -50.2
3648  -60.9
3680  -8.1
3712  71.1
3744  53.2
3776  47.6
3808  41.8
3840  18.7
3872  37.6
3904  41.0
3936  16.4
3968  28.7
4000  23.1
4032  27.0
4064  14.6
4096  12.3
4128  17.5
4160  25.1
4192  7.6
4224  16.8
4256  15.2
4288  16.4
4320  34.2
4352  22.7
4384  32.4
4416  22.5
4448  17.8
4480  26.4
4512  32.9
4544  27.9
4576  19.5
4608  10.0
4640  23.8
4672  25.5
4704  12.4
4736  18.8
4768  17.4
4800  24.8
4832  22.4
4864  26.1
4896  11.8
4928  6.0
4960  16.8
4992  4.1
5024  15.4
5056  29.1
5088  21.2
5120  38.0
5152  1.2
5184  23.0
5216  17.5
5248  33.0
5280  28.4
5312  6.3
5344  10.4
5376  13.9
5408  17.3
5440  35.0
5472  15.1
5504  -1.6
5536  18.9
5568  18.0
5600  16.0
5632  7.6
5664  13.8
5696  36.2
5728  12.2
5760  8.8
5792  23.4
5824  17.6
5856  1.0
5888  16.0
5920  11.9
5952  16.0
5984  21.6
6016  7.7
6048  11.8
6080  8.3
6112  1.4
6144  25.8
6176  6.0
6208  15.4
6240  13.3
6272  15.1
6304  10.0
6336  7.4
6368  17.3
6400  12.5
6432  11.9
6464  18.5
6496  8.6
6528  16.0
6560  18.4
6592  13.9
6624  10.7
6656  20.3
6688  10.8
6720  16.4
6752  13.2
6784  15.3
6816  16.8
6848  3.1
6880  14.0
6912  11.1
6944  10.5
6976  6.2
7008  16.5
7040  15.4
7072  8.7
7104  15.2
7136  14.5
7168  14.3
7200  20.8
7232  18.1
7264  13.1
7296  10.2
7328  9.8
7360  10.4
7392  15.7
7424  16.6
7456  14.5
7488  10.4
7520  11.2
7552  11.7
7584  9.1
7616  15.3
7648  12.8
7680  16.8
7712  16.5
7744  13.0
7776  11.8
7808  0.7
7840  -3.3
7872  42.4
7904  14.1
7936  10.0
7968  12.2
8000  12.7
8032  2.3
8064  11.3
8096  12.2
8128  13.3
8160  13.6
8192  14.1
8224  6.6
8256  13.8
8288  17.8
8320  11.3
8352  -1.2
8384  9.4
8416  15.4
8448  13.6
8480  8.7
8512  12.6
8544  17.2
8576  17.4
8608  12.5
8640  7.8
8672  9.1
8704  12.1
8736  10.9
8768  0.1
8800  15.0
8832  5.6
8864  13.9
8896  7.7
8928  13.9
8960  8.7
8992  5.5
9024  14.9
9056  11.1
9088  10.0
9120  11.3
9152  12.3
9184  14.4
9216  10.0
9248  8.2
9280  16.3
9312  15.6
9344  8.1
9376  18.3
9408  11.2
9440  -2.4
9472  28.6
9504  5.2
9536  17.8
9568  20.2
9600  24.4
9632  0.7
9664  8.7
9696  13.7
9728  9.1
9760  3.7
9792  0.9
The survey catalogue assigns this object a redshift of 1.114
